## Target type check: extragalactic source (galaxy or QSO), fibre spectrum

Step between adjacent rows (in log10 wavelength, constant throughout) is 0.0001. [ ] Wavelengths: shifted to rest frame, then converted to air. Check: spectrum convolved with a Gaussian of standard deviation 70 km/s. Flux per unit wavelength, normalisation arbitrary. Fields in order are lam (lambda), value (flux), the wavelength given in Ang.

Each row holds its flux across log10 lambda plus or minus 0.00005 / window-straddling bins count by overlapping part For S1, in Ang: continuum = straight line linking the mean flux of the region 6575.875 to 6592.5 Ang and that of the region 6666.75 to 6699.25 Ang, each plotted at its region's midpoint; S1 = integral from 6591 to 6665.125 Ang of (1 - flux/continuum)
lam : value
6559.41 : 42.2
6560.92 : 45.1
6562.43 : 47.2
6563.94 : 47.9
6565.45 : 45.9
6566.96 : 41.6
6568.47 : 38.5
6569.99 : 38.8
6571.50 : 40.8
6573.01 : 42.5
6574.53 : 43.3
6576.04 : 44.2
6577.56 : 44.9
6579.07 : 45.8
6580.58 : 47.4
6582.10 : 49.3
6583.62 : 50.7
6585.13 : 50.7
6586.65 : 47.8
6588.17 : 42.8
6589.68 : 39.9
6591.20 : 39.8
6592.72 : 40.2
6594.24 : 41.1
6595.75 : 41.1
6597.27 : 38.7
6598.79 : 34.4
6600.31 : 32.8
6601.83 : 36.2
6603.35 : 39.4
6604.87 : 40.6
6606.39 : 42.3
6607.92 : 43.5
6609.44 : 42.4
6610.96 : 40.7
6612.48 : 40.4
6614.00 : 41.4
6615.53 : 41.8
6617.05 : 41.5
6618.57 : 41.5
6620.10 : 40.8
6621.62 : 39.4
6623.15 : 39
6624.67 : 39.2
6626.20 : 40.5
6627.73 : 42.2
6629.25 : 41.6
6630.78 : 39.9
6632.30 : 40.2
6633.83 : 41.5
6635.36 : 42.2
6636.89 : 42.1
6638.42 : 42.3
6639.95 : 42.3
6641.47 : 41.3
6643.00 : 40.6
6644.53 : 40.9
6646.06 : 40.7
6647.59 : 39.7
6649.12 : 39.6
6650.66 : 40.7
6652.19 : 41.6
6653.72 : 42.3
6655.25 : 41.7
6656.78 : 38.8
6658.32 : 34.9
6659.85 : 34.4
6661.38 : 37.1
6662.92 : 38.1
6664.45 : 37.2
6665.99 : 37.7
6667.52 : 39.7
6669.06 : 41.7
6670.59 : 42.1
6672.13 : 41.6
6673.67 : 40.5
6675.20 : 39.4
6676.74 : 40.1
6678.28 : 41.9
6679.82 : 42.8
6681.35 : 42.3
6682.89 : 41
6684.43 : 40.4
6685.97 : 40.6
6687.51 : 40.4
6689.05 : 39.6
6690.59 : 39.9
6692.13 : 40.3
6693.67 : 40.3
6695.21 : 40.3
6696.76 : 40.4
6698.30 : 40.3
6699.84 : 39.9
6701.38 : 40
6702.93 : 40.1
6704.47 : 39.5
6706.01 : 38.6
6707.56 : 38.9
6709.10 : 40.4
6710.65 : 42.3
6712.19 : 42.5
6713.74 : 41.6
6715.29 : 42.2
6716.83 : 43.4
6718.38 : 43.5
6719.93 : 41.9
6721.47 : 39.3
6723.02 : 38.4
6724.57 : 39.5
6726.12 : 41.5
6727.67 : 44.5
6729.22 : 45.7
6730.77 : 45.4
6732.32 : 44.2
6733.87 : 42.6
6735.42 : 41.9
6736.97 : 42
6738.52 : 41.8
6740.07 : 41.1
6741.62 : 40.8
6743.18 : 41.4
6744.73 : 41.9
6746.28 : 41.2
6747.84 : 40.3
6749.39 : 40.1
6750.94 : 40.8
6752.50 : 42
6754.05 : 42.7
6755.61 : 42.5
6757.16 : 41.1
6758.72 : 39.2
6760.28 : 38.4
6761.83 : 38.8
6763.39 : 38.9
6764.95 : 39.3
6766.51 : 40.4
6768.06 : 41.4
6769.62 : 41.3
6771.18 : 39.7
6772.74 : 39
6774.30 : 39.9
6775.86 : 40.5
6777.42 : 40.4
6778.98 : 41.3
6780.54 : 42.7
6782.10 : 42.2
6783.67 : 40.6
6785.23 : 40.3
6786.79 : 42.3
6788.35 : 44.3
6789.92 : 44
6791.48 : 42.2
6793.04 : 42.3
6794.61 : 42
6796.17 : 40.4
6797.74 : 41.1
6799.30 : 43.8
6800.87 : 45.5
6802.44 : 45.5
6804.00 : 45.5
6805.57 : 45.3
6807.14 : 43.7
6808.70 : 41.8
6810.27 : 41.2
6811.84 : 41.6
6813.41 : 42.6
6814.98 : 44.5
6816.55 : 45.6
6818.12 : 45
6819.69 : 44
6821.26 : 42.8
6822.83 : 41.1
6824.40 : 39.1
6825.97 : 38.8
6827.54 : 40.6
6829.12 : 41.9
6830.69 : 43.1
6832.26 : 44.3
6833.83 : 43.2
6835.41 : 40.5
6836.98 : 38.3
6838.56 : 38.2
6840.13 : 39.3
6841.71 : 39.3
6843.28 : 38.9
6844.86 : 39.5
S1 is 5.8 Ang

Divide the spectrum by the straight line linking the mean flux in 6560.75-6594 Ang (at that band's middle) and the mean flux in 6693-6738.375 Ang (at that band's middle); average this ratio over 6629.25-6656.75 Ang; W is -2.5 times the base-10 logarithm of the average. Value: 0.05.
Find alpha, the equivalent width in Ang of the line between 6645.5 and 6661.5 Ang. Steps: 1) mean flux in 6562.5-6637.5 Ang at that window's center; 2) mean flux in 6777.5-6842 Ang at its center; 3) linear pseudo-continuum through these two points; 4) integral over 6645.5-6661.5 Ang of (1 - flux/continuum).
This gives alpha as 1.0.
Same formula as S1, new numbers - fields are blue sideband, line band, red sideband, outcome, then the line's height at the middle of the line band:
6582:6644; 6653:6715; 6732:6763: 1.8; 41.2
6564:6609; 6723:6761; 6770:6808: 0.5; 42.3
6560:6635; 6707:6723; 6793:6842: 0.3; 42.2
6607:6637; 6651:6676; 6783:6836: 1.3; 41.4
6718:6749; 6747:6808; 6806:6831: 0.8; 42.1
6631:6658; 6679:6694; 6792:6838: 0.2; 41.4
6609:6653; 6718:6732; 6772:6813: -0.2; 41.7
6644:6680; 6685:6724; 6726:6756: 0.5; 41.1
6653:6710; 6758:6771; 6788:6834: 0.6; 41.8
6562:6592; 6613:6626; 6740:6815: 1.0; 43.9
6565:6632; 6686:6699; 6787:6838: 0.6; 42.1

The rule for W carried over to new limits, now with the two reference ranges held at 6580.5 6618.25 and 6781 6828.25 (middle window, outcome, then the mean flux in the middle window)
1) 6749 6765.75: 0.06 mag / 40.3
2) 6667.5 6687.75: 0.03 mag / 41.1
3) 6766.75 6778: 0.06 mag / 40.3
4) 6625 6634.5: 0.03 mag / 40.9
